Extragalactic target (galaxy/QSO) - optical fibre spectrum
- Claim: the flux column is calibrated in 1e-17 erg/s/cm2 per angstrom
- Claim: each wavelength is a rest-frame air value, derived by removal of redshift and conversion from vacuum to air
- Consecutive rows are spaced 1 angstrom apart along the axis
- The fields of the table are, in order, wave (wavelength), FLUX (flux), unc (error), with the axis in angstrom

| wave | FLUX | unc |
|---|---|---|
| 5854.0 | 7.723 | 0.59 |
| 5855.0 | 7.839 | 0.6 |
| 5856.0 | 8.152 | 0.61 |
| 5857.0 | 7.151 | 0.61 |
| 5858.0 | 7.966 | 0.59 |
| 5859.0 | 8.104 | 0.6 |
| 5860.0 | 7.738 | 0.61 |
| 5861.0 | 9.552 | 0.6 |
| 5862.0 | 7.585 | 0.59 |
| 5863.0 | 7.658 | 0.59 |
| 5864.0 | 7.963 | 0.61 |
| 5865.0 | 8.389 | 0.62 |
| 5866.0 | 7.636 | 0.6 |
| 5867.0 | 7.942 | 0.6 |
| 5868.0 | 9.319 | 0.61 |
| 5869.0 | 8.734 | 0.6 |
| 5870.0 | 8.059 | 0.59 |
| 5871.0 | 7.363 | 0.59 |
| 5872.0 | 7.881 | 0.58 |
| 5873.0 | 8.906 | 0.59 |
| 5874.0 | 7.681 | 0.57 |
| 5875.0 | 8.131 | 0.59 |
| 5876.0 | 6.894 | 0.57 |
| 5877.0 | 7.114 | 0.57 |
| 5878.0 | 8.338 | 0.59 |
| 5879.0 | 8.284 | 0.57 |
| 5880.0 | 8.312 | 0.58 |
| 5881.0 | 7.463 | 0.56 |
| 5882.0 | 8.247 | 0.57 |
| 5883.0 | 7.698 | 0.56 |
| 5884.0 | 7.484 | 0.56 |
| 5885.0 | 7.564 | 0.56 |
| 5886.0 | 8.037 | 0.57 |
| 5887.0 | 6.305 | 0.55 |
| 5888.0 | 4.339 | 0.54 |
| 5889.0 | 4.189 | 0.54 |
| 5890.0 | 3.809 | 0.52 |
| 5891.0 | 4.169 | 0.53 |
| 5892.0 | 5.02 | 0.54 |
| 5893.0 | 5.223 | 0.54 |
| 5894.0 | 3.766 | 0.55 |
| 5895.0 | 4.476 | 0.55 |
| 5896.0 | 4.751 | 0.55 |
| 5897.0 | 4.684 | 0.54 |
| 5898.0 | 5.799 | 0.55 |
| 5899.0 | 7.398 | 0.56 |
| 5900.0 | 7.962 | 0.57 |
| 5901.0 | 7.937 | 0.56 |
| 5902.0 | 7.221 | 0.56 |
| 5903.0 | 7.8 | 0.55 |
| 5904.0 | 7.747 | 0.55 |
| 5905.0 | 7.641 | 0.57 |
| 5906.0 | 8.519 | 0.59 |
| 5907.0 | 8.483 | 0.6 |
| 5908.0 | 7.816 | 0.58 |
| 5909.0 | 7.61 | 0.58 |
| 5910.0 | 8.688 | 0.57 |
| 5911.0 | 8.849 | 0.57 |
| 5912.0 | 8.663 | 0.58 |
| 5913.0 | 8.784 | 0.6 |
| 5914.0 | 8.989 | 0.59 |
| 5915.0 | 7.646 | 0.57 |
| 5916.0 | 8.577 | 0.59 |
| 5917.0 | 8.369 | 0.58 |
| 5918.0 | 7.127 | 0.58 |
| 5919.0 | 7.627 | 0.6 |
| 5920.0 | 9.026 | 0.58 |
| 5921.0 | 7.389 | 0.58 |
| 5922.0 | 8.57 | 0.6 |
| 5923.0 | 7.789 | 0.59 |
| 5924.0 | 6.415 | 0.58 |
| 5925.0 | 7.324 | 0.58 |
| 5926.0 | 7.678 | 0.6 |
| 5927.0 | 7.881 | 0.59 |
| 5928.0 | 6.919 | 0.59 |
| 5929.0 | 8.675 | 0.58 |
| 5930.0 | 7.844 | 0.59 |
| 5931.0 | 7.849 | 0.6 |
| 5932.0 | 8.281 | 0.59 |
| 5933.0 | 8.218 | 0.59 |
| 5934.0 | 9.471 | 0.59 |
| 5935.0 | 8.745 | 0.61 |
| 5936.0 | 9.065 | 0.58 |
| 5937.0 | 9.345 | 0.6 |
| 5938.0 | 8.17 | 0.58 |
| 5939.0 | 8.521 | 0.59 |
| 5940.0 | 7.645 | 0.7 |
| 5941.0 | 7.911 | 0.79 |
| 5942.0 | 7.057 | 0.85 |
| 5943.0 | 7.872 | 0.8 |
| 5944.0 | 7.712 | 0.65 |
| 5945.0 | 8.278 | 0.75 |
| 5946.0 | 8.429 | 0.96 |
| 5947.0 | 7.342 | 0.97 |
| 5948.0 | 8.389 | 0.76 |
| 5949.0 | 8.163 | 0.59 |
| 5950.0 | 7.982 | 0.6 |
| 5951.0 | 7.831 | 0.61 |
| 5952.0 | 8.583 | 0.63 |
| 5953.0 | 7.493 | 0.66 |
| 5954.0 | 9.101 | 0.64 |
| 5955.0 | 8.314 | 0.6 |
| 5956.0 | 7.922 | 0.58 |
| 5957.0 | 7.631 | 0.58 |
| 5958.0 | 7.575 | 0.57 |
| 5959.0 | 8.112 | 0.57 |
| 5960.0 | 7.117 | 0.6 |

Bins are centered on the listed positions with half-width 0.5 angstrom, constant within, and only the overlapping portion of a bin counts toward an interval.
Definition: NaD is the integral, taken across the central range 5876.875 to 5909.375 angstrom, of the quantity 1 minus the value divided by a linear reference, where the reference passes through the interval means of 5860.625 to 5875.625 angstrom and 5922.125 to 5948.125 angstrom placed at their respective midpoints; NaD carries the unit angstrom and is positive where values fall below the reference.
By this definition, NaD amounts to 5.7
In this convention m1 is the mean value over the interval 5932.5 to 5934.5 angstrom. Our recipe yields 8.84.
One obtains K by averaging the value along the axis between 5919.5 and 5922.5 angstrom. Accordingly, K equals 8.33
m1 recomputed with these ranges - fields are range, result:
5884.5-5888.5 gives 6.56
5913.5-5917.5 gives 8.4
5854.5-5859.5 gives 7.84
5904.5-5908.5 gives 8.11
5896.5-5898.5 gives 5.24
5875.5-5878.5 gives 7.45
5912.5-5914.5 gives 8.89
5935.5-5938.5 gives 8.86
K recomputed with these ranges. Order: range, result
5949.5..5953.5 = 7.97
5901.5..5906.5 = 7.79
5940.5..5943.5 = 7.61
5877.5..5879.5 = 8.31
